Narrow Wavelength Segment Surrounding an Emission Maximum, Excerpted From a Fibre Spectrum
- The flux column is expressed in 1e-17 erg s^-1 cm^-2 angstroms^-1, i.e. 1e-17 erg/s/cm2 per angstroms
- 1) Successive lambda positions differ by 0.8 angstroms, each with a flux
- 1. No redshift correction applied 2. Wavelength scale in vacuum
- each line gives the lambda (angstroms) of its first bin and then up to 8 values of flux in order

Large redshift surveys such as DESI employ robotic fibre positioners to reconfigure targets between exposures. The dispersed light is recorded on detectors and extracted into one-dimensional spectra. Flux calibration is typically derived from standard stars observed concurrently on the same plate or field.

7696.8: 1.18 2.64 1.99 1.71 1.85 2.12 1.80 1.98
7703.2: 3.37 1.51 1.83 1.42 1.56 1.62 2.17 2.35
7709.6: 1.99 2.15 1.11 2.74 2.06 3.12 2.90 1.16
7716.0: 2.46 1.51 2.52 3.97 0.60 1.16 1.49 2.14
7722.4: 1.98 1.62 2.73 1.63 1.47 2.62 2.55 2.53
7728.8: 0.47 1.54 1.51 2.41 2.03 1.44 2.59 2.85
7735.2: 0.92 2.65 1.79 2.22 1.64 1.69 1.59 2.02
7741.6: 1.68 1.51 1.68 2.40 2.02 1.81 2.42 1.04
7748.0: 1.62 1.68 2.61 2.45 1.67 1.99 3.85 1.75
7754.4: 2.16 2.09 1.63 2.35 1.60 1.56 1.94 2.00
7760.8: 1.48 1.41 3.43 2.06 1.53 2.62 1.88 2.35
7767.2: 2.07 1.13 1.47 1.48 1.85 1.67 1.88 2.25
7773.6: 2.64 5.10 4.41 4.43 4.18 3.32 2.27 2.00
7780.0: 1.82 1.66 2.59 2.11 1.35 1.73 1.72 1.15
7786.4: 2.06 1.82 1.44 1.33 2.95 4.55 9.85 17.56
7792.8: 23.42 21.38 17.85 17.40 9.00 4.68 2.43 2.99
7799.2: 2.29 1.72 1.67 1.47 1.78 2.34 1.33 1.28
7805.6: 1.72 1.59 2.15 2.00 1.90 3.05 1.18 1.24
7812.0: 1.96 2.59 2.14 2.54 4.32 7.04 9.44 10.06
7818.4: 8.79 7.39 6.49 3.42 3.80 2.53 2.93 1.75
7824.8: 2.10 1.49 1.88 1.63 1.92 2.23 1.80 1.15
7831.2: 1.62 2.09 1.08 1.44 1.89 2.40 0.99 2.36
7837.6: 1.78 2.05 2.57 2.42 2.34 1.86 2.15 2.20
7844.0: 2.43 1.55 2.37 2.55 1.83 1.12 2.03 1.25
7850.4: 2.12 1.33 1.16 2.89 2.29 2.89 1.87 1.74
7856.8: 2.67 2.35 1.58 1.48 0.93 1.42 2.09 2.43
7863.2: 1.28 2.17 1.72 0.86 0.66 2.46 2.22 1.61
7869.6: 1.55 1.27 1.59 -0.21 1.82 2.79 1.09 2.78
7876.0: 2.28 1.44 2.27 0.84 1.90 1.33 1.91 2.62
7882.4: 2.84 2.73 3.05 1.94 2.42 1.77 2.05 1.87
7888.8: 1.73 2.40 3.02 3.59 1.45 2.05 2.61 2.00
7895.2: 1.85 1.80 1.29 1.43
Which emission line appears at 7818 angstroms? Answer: [N II] 6583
